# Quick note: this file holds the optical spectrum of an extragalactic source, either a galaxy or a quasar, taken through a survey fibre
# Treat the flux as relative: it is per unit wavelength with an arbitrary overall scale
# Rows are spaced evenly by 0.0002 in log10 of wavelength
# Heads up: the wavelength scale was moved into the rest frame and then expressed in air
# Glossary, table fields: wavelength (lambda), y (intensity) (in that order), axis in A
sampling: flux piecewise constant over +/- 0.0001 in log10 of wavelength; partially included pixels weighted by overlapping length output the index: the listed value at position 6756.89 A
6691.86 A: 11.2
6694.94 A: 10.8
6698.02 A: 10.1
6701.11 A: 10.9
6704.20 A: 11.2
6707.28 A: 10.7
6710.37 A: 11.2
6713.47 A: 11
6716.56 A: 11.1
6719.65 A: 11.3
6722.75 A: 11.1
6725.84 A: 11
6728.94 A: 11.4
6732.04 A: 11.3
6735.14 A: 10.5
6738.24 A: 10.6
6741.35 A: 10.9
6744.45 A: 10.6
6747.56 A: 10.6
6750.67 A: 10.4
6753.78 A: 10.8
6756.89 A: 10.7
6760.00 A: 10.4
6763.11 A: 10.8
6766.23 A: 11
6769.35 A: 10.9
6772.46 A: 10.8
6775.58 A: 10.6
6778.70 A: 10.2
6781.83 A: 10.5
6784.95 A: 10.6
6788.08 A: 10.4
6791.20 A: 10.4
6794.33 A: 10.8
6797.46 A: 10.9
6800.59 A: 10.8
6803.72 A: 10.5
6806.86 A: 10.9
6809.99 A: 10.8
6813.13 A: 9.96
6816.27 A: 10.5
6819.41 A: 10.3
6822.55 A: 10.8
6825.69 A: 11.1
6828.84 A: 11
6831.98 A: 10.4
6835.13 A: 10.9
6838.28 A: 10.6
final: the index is 10.7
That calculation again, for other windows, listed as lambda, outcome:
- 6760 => 10.4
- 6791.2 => 10.4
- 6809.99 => 10.8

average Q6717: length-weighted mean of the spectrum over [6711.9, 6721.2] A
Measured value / 11.1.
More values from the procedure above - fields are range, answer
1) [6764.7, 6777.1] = 10.8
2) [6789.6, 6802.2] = 10.7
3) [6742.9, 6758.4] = 10.6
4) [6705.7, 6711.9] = 11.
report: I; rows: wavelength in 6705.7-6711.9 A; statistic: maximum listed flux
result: 11.2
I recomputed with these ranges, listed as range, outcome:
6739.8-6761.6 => 10.9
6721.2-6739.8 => 11.4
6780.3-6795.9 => 10.8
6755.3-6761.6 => 10.7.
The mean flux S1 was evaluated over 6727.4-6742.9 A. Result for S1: 10.9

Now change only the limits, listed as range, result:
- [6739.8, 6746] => 10.8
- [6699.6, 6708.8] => 10.9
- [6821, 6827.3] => 10.9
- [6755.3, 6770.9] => 10.8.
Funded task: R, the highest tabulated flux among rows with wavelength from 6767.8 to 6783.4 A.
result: 10.9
